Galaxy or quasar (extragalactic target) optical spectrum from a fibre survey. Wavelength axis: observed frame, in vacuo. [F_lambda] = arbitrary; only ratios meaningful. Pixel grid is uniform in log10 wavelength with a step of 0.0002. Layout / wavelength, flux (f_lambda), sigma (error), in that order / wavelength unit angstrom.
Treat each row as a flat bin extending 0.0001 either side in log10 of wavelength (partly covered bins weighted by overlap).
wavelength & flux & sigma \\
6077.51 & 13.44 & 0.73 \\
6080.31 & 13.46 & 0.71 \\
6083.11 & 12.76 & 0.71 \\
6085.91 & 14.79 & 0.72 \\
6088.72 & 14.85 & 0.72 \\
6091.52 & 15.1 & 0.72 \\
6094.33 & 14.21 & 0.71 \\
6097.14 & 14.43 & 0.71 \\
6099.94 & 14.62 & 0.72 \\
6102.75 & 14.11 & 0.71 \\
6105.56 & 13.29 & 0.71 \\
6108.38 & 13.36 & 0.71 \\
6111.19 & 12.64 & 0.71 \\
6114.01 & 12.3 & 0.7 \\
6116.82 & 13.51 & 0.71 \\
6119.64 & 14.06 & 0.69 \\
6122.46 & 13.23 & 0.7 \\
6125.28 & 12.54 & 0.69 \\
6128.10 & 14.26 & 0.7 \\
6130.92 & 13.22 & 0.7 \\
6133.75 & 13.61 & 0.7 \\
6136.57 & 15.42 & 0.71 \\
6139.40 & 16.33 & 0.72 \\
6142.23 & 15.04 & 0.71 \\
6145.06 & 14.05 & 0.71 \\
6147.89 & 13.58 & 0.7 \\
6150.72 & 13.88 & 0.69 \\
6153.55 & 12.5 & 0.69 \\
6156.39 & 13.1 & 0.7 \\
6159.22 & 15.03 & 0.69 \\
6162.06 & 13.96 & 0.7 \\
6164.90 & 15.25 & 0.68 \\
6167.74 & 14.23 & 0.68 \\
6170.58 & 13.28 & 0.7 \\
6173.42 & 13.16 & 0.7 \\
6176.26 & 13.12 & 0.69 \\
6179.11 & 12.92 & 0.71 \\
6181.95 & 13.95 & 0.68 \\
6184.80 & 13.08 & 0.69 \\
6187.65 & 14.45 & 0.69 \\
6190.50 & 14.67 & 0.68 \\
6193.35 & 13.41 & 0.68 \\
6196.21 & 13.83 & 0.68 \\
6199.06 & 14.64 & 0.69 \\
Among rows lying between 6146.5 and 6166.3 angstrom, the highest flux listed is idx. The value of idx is 15.25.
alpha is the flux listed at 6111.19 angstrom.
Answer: 12.64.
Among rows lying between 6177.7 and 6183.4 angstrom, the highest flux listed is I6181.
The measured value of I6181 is 13.95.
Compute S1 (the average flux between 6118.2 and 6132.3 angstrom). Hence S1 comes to 13.5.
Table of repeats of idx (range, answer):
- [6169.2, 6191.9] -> 14.67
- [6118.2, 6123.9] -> 14.06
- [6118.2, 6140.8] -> 16.33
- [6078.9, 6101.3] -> 15.1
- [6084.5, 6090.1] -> 14.85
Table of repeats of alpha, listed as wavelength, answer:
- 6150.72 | 13.88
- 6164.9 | 15.25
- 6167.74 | 14.23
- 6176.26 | 13.12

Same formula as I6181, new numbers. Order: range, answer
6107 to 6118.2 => 13.51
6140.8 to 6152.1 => 15.04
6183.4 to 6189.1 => 14.45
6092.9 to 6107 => 14.62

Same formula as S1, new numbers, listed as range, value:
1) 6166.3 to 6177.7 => 13.5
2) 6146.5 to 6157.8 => 13.3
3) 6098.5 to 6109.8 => 13.9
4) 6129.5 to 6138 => 14.1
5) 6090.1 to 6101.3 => 14.6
